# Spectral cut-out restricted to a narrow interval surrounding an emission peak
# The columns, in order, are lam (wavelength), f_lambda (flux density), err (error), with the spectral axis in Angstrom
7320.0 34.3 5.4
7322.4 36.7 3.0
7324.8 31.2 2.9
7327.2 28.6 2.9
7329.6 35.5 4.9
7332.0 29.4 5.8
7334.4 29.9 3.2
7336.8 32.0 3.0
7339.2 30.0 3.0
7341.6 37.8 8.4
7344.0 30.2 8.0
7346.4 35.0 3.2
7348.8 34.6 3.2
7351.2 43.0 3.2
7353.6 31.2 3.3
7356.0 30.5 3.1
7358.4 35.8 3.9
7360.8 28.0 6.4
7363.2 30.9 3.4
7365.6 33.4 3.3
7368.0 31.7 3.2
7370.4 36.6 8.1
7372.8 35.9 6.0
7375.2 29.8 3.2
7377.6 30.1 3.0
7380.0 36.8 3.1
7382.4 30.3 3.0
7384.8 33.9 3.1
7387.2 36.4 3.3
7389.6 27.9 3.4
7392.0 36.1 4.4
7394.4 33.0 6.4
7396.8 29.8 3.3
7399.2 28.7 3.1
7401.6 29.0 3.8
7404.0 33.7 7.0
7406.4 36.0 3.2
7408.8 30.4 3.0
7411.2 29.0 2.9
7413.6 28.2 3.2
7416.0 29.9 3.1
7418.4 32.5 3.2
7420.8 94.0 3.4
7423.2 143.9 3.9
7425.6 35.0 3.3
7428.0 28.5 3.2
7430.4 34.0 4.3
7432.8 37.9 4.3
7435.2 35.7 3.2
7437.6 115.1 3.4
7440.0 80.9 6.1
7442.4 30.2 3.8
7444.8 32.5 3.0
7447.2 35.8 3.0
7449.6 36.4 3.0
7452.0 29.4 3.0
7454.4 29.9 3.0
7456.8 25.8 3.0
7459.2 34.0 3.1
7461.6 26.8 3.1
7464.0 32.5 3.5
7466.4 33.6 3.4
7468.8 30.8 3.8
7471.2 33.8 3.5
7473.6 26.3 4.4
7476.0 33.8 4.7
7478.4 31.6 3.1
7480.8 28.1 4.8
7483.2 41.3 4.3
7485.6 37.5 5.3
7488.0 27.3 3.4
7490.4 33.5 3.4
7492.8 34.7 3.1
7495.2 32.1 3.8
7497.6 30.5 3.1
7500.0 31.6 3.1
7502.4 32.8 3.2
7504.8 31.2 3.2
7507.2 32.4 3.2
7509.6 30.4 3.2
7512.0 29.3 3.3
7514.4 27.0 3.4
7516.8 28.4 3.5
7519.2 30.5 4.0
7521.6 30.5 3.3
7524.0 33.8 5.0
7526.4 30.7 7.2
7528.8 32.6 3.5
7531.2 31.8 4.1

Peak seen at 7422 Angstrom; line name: [S II] 6716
